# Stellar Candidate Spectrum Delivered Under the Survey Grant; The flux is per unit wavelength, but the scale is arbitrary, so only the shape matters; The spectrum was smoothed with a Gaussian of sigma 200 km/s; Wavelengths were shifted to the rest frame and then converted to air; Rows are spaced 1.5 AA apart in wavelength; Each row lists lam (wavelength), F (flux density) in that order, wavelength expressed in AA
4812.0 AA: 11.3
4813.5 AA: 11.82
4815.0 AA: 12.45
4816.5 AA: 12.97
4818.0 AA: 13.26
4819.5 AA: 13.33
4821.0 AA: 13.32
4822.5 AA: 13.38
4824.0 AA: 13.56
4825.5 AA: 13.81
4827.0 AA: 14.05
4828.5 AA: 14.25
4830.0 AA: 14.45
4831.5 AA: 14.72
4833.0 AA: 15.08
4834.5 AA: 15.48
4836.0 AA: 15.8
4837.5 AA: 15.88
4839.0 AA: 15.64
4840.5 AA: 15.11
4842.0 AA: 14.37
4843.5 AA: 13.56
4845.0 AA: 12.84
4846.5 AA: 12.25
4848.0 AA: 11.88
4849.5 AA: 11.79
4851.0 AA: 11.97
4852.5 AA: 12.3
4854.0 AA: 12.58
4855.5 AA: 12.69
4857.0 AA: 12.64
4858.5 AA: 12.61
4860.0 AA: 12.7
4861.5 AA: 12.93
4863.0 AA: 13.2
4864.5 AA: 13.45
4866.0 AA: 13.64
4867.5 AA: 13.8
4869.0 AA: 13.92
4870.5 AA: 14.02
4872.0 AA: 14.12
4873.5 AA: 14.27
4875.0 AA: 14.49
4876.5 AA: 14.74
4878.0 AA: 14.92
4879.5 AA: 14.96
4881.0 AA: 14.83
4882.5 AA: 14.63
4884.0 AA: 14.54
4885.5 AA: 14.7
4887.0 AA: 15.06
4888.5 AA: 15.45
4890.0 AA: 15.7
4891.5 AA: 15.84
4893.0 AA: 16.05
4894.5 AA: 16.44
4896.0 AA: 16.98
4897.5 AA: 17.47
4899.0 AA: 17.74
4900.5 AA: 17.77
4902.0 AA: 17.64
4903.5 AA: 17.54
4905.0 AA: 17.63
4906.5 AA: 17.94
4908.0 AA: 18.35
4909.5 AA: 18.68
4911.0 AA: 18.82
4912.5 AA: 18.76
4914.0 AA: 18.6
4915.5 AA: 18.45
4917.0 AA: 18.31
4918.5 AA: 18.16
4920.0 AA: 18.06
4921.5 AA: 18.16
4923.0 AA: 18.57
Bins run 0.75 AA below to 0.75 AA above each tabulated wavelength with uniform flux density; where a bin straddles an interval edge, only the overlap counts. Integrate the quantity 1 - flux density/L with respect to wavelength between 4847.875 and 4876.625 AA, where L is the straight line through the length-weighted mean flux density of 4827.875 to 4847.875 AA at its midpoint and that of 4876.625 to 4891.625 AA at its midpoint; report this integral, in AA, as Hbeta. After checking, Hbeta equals 3.1 AA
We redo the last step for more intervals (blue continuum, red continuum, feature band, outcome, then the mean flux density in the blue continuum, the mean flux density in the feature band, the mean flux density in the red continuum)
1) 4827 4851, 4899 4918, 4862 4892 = 3.43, 14.1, 14.5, 18.2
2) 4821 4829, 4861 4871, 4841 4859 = 1.30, 13.8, 12.7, 13.6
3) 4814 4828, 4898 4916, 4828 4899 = 6.19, 13.3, 14.3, 18.1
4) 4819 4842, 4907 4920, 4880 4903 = 1.83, 14.5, 16.1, 18.5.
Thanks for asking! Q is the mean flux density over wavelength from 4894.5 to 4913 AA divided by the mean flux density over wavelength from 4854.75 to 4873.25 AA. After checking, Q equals 1.3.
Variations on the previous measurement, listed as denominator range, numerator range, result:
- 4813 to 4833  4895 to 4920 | 1.33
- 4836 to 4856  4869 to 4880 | 1.08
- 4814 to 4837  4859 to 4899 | 1.06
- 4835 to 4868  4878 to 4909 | 1.22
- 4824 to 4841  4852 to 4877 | 0.90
